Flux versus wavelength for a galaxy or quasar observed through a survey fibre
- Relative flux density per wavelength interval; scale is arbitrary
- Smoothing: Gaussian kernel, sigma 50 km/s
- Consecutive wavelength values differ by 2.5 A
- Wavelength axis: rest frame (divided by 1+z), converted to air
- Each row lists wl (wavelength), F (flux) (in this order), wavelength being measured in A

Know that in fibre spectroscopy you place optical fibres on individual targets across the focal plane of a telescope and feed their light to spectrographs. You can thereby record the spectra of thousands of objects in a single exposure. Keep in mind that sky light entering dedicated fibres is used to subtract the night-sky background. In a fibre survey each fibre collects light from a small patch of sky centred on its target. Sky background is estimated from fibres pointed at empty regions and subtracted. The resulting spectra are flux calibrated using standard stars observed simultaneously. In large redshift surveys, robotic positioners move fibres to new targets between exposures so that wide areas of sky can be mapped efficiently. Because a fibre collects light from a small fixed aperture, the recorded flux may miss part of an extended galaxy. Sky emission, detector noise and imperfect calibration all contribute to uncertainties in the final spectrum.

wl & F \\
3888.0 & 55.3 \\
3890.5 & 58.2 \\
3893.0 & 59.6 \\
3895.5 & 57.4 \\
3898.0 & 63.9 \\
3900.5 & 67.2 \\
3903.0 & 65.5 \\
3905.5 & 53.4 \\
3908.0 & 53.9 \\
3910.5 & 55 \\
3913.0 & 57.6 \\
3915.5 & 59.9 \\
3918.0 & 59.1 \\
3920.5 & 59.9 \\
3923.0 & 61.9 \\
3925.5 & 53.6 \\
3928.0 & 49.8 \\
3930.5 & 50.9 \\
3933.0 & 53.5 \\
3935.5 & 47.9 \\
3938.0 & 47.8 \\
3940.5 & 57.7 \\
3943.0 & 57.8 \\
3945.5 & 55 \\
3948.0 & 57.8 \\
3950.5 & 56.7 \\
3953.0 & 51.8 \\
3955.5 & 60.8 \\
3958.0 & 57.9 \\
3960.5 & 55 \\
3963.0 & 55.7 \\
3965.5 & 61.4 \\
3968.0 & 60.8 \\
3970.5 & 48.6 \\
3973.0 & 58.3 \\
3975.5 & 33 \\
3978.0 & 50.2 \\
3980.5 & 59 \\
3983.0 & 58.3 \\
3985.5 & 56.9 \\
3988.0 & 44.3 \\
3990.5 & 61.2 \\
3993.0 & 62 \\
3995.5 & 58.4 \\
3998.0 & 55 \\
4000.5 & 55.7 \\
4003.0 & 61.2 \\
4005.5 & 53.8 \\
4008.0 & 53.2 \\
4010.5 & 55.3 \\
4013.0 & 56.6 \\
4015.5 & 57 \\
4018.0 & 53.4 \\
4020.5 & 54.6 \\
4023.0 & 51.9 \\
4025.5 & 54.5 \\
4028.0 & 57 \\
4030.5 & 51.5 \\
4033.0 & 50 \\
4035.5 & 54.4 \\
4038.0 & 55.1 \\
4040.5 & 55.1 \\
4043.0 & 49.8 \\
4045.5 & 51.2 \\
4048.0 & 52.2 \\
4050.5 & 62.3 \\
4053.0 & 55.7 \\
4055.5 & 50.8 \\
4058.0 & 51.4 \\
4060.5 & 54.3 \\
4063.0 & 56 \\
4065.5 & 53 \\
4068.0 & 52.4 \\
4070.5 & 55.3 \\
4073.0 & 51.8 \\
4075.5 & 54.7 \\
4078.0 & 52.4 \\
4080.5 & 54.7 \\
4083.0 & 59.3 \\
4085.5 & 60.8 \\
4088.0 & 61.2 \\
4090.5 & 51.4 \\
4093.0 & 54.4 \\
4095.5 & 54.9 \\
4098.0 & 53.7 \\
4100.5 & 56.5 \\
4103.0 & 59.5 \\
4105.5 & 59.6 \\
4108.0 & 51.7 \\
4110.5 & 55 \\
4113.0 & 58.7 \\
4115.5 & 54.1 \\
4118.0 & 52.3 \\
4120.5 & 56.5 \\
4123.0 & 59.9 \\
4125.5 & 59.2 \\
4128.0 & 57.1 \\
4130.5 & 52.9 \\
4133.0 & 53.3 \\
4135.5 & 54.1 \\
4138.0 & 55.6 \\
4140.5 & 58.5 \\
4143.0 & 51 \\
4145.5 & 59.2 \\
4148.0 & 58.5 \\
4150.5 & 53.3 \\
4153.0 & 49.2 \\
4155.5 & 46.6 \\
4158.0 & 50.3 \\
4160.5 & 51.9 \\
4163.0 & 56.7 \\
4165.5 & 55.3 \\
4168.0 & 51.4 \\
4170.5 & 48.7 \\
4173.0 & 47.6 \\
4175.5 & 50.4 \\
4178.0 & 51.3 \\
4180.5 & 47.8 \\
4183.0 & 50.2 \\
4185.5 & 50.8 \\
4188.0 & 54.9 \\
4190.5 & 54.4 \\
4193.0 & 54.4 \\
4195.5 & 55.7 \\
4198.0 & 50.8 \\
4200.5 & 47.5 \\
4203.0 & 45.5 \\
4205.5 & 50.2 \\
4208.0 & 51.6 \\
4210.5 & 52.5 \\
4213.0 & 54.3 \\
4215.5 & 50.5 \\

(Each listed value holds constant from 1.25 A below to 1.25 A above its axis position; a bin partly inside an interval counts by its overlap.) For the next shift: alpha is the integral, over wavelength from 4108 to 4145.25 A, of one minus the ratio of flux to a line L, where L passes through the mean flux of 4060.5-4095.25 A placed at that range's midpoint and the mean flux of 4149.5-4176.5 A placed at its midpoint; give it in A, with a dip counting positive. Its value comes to -1.96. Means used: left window 55.1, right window 51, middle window 55.6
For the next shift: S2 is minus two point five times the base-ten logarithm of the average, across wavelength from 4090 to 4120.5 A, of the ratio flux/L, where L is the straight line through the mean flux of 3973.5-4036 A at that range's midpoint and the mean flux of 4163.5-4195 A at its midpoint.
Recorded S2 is -0.05 mag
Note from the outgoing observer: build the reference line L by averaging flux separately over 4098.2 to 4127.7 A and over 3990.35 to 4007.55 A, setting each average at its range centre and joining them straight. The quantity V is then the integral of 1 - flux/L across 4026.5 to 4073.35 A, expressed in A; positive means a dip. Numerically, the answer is 2.9 A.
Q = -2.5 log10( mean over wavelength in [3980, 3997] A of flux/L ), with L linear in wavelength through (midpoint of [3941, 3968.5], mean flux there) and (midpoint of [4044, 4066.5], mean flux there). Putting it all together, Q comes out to -0.02 mag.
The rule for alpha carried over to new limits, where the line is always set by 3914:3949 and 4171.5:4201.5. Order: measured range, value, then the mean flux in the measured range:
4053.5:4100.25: -1.47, 54.6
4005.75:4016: -0.24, 55.2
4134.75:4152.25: -1.22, 55.6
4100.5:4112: -0.87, 56.5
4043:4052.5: -0.20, 54.6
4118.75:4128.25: -1.04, 58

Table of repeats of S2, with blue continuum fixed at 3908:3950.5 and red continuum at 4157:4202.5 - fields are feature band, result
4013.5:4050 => 0.00 mag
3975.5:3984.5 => 0.04 mag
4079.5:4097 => -0.07 mag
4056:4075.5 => 0.00 mag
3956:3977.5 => 0.02 mag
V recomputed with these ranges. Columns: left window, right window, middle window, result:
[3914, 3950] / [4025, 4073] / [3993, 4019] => -1.0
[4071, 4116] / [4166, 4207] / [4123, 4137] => -0.5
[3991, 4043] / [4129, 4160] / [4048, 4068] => 0.1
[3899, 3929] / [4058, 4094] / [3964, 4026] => 1.7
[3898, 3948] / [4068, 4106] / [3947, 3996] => 0.8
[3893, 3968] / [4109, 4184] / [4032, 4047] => 0.7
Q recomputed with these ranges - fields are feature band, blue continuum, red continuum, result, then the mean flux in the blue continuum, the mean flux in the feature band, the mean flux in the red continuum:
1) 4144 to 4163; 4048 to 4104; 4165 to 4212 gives -0.01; 55.2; 53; 51.1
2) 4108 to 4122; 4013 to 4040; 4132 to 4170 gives -0.03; 54.1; 55.1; 53.6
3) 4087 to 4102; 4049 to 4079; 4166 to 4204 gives -0.04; 54.2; 55.3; 50.9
